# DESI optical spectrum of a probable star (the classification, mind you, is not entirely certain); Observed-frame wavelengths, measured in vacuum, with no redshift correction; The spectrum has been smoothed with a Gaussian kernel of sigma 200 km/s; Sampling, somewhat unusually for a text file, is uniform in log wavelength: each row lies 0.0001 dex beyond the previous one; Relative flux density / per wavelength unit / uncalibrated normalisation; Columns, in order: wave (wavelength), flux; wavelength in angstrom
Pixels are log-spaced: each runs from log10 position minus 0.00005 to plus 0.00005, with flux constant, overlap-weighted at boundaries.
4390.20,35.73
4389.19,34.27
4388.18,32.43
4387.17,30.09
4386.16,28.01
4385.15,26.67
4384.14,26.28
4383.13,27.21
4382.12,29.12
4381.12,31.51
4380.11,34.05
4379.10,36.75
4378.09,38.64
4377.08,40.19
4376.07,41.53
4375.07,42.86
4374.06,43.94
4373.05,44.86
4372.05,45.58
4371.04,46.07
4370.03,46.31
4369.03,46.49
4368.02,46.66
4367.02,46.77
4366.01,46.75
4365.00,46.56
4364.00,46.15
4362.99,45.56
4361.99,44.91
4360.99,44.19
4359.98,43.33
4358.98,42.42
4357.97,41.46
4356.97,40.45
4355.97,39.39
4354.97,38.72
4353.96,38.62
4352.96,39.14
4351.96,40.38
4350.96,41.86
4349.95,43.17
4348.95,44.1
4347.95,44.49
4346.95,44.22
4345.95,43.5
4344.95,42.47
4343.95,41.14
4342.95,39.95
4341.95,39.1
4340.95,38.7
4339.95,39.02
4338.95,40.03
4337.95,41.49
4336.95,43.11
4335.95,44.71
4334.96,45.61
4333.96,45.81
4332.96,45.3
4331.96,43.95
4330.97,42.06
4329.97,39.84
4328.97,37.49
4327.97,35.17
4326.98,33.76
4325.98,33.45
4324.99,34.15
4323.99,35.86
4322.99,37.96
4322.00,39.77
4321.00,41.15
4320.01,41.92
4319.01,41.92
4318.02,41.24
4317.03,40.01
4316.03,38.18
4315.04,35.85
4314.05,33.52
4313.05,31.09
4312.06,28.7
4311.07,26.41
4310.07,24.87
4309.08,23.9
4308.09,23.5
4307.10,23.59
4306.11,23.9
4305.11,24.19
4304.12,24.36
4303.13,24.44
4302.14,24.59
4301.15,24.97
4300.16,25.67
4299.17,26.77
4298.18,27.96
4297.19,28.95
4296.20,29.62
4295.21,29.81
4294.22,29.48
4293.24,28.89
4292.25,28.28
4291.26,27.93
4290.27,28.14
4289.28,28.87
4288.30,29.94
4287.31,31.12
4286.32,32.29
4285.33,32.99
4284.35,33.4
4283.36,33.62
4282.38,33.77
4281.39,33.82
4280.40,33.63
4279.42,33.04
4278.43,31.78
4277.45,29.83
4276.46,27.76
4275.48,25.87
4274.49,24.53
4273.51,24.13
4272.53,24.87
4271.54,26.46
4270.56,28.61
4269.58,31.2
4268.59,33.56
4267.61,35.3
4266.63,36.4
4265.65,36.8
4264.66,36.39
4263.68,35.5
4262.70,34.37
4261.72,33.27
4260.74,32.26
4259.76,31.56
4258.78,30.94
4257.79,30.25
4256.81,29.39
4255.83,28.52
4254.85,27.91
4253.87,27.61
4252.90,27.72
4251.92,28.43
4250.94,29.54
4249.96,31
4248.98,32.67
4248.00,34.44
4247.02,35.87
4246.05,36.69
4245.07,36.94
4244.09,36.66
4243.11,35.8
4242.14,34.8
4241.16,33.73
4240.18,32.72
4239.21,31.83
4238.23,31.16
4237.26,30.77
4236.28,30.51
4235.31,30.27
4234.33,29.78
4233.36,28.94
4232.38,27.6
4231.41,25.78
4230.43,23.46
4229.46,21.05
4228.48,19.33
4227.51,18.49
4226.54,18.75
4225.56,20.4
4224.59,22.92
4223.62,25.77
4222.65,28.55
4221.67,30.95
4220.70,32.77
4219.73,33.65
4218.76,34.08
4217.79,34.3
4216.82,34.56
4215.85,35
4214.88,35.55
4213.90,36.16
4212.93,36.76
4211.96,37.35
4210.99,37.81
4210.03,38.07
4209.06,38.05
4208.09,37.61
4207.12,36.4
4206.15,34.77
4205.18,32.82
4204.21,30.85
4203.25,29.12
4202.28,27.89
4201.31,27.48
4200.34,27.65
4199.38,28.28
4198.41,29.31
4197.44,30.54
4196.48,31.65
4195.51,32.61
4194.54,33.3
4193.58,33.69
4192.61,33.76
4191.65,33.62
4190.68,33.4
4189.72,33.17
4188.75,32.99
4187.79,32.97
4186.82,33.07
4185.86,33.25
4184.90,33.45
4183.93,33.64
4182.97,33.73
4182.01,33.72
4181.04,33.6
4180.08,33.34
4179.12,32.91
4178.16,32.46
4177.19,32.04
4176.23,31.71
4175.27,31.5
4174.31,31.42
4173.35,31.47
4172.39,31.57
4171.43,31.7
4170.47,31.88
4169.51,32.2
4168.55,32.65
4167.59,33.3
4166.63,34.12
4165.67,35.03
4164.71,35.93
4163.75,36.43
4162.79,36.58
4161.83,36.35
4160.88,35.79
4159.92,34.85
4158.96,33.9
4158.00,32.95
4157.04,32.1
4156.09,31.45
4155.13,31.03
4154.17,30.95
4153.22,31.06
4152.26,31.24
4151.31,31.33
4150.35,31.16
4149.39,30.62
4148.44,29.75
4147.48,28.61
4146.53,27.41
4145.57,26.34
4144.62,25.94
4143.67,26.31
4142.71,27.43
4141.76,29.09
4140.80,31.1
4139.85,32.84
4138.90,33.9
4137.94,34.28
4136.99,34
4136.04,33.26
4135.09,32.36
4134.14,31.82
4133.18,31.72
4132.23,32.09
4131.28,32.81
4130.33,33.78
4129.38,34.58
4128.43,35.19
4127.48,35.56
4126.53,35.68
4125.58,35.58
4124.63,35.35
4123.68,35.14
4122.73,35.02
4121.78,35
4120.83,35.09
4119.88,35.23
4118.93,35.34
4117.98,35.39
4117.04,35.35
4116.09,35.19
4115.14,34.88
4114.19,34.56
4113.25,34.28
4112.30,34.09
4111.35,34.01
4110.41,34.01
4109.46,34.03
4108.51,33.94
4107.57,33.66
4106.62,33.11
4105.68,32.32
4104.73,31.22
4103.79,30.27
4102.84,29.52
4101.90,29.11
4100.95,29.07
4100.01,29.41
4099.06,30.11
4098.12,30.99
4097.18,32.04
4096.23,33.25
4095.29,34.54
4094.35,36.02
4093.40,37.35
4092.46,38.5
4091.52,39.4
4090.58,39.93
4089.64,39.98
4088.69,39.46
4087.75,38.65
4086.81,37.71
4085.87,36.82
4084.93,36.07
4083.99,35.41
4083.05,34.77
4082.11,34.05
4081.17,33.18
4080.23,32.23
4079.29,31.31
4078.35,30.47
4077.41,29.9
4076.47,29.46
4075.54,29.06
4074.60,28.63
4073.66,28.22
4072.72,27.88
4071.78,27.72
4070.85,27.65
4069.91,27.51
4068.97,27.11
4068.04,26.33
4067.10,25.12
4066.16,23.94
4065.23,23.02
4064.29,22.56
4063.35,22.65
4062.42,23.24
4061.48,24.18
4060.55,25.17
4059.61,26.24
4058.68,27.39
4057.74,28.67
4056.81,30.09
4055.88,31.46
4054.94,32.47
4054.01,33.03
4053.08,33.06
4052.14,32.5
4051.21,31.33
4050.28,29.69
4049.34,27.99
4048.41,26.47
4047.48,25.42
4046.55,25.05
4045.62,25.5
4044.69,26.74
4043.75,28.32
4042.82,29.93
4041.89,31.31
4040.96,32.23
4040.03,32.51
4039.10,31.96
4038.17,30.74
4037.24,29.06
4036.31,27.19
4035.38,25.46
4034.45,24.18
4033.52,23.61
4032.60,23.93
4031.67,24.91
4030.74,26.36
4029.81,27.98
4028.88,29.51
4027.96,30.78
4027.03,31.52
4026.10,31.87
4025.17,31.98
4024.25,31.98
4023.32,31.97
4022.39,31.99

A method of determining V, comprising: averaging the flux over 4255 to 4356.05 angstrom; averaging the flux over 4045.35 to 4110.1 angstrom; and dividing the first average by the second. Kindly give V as 1.1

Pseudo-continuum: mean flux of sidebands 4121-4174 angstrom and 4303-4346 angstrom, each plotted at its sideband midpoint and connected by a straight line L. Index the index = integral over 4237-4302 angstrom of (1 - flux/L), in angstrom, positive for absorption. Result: 7.6 angstrom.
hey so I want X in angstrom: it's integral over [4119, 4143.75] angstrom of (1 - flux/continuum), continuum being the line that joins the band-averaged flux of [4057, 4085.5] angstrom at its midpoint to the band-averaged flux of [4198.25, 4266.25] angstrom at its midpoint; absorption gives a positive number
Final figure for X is -3.3 angstrom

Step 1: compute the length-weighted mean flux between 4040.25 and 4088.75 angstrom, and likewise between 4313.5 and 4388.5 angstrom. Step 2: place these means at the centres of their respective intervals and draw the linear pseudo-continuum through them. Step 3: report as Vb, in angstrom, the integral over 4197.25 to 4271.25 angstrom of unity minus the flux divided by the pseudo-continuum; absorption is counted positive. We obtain 9.2 angstrom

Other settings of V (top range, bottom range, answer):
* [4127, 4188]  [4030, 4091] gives 1.10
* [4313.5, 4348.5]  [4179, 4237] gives 1.29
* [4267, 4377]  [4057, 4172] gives 1.12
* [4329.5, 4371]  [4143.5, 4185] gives 1.33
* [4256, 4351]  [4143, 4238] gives 1.07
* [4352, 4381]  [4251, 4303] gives 1.41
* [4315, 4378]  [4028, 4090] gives 1.43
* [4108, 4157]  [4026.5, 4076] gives 1.17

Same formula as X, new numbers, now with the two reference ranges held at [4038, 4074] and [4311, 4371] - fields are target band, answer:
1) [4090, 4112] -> -2.44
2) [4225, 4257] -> 6.22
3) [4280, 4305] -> 6.11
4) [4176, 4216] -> 1.30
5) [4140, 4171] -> 0.75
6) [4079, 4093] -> -3.44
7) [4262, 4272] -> 1.08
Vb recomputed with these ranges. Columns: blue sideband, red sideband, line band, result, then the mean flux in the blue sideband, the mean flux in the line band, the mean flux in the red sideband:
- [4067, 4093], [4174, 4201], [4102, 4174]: -0.7 angstrom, 32.7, 32.8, 32.4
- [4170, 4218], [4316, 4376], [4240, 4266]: 2.8 angstrom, 33.1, 32.6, 41.9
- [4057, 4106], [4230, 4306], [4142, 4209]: -3.2 angstrom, 30.9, 32.1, 30.4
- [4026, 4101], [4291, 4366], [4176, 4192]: 0.0 angstrom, 30.1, 33.1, 36.6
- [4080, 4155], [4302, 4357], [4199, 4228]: 3.0 angstrom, 33.3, 31.4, 37.1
